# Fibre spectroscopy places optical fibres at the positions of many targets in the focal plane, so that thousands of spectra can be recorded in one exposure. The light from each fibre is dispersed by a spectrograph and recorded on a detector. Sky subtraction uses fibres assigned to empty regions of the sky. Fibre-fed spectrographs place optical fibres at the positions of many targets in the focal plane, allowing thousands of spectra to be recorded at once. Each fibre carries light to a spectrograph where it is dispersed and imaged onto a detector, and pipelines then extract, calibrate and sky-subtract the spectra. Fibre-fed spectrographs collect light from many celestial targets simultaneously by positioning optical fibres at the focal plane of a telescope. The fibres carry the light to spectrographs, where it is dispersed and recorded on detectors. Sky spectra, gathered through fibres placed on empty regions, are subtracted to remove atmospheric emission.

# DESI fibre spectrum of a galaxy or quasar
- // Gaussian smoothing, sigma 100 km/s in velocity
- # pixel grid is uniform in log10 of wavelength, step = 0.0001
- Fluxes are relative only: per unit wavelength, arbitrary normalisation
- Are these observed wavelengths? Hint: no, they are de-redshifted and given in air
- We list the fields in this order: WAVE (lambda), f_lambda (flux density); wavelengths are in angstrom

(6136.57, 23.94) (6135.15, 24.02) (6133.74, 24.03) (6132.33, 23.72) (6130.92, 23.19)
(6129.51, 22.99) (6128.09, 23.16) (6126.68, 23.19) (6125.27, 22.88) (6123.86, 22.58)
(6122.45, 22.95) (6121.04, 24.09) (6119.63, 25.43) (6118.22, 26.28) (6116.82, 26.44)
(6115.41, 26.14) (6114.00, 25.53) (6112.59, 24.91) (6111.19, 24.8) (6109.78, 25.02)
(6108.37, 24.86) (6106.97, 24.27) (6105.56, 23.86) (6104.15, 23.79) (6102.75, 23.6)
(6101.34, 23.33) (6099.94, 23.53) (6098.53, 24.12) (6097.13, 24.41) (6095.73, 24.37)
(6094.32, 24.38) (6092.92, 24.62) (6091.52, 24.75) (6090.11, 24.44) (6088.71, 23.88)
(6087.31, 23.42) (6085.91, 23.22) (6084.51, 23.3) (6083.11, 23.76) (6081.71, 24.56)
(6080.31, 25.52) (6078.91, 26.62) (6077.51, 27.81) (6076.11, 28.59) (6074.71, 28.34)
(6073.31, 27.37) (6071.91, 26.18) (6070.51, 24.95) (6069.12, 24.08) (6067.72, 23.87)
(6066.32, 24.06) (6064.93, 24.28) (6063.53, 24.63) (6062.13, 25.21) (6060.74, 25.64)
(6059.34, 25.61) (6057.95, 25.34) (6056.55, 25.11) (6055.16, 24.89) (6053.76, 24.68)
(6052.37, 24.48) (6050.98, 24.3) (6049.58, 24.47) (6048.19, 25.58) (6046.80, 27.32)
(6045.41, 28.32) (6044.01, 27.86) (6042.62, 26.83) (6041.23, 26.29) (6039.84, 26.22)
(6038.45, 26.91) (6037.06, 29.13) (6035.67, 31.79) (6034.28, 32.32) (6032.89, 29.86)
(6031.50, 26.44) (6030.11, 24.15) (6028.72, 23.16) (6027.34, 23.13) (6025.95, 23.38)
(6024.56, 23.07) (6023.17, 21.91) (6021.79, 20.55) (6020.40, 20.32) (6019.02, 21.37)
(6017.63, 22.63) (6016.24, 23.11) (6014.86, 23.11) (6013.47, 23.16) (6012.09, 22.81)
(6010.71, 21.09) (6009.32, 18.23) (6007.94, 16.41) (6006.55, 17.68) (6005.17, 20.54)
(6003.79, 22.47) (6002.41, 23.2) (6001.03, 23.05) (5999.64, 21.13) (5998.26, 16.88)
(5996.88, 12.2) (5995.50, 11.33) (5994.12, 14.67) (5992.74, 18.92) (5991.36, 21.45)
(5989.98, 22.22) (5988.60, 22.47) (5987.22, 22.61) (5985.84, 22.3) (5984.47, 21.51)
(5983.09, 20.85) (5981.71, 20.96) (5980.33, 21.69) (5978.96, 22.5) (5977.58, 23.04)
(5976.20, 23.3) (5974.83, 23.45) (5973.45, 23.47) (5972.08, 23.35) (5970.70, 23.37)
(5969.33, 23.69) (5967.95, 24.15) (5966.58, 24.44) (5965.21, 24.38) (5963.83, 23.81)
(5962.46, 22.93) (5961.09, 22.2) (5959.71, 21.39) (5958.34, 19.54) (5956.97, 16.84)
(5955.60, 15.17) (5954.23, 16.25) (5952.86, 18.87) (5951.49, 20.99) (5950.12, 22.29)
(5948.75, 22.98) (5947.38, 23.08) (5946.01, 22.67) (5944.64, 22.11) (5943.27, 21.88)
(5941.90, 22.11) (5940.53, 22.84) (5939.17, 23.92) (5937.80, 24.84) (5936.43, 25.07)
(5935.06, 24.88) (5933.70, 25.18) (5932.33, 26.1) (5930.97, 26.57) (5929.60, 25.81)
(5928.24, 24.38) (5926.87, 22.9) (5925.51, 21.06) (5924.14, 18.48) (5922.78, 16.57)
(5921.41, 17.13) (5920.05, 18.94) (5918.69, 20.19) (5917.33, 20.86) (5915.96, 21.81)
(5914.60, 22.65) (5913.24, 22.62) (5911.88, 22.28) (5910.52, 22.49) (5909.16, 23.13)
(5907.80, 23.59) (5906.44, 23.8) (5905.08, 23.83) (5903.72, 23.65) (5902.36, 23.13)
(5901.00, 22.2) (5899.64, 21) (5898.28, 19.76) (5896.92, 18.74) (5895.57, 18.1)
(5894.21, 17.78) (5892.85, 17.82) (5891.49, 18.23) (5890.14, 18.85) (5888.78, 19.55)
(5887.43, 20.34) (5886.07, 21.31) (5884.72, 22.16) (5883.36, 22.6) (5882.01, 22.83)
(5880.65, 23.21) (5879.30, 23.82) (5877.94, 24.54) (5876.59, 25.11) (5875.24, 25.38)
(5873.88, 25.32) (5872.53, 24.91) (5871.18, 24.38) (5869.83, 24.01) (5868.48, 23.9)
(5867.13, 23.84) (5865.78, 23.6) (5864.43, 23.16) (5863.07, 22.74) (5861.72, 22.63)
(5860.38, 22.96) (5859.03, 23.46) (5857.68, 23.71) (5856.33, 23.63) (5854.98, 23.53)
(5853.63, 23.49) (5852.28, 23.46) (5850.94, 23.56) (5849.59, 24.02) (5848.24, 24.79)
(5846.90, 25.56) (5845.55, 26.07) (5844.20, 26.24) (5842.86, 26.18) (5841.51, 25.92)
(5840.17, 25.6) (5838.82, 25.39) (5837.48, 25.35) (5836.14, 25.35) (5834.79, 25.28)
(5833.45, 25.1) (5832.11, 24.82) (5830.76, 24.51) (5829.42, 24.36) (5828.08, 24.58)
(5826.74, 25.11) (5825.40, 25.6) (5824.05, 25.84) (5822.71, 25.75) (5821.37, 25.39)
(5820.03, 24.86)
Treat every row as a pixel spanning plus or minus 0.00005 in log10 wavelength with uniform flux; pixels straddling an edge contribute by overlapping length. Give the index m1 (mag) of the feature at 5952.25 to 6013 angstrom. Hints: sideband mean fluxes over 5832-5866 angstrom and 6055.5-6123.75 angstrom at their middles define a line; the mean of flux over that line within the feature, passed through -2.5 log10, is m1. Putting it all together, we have 0.19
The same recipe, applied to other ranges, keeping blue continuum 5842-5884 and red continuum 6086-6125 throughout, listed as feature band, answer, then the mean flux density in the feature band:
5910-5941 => 0.08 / 22.5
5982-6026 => 0.18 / 20.5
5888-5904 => 0.21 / 19.8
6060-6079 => -0.06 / 25.8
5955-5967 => 0.15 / 21.2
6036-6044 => -0.13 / 27.4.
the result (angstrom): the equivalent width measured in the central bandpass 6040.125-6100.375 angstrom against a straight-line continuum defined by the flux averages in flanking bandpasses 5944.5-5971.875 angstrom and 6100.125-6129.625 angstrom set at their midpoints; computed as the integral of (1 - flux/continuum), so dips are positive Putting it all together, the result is -4.4 angstrom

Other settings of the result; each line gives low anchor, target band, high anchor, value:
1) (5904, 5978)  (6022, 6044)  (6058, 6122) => -2.1 angstrom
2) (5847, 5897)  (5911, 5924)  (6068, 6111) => 1.6 angstrom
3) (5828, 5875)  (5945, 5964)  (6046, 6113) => 3.1 angstrom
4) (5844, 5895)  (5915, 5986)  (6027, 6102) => 5.9 angstrom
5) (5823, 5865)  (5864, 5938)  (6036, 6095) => 7.5 angstrom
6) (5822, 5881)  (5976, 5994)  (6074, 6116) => 2.3 angstrom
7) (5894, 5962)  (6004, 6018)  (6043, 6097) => 1.7 angstrom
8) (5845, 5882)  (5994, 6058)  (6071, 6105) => 3.5 angstrom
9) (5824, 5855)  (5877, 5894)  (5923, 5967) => 1.9 angstrom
